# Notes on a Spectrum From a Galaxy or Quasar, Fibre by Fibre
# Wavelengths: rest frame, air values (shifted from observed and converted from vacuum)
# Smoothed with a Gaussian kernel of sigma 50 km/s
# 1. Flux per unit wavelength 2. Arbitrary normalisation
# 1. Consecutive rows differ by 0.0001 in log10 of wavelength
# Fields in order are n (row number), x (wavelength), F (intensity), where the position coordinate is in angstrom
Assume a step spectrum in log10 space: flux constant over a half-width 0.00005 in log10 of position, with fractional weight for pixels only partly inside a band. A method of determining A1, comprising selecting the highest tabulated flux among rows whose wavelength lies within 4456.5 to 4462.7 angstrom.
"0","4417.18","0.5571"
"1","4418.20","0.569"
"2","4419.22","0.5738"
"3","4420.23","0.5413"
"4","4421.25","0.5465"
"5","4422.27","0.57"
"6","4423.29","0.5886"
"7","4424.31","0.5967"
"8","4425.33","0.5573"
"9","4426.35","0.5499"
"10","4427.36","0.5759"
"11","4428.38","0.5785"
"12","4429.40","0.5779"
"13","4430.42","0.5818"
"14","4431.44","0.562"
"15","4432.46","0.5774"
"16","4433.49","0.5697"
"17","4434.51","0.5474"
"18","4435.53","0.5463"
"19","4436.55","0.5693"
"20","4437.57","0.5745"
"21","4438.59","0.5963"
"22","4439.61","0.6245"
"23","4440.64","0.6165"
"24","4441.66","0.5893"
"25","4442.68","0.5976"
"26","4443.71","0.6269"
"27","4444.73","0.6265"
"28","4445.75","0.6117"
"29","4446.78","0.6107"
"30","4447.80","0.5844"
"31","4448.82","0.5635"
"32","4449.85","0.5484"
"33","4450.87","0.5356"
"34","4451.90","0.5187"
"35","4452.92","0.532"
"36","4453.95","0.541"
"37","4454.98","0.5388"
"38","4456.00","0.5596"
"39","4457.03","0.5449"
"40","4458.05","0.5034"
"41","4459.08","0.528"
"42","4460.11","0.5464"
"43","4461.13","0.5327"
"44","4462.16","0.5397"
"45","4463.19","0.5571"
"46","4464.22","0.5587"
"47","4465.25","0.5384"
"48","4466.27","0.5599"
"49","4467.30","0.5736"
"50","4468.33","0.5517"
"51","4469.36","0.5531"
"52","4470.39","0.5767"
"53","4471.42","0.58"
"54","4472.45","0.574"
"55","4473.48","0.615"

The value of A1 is 0.5464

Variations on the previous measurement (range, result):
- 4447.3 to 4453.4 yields 0.5844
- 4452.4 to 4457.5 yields 0.5596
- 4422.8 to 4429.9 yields 0.5967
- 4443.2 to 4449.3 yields 0.6269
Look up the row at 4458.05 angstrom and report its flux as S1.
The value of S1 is 0.5034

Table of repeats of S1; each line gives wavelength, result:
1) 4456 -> 0.5596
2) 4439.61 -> 0.6245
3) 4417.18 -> 0.5571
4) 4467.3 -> 0.5736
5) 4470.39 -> 0.5767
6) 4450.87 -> 0.5356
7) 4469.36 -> 0.5531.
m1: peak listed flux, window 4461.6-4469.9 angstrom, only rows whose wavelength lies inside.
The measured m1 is 0.5736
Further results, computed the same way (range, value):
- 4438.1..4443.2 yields 0.6245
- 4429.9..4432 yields 0.5818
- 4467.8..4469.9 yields 0.5531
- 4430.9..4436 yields 0.5774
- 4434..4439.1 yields 0.5963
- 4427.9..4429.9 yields 0.5785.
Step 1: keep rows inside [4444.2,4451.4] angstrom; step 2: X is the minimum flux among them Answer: 0.5356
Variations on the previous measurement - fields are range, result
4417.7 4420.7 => 0.5413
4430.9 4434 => 0.562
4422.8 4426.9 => 0.5499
